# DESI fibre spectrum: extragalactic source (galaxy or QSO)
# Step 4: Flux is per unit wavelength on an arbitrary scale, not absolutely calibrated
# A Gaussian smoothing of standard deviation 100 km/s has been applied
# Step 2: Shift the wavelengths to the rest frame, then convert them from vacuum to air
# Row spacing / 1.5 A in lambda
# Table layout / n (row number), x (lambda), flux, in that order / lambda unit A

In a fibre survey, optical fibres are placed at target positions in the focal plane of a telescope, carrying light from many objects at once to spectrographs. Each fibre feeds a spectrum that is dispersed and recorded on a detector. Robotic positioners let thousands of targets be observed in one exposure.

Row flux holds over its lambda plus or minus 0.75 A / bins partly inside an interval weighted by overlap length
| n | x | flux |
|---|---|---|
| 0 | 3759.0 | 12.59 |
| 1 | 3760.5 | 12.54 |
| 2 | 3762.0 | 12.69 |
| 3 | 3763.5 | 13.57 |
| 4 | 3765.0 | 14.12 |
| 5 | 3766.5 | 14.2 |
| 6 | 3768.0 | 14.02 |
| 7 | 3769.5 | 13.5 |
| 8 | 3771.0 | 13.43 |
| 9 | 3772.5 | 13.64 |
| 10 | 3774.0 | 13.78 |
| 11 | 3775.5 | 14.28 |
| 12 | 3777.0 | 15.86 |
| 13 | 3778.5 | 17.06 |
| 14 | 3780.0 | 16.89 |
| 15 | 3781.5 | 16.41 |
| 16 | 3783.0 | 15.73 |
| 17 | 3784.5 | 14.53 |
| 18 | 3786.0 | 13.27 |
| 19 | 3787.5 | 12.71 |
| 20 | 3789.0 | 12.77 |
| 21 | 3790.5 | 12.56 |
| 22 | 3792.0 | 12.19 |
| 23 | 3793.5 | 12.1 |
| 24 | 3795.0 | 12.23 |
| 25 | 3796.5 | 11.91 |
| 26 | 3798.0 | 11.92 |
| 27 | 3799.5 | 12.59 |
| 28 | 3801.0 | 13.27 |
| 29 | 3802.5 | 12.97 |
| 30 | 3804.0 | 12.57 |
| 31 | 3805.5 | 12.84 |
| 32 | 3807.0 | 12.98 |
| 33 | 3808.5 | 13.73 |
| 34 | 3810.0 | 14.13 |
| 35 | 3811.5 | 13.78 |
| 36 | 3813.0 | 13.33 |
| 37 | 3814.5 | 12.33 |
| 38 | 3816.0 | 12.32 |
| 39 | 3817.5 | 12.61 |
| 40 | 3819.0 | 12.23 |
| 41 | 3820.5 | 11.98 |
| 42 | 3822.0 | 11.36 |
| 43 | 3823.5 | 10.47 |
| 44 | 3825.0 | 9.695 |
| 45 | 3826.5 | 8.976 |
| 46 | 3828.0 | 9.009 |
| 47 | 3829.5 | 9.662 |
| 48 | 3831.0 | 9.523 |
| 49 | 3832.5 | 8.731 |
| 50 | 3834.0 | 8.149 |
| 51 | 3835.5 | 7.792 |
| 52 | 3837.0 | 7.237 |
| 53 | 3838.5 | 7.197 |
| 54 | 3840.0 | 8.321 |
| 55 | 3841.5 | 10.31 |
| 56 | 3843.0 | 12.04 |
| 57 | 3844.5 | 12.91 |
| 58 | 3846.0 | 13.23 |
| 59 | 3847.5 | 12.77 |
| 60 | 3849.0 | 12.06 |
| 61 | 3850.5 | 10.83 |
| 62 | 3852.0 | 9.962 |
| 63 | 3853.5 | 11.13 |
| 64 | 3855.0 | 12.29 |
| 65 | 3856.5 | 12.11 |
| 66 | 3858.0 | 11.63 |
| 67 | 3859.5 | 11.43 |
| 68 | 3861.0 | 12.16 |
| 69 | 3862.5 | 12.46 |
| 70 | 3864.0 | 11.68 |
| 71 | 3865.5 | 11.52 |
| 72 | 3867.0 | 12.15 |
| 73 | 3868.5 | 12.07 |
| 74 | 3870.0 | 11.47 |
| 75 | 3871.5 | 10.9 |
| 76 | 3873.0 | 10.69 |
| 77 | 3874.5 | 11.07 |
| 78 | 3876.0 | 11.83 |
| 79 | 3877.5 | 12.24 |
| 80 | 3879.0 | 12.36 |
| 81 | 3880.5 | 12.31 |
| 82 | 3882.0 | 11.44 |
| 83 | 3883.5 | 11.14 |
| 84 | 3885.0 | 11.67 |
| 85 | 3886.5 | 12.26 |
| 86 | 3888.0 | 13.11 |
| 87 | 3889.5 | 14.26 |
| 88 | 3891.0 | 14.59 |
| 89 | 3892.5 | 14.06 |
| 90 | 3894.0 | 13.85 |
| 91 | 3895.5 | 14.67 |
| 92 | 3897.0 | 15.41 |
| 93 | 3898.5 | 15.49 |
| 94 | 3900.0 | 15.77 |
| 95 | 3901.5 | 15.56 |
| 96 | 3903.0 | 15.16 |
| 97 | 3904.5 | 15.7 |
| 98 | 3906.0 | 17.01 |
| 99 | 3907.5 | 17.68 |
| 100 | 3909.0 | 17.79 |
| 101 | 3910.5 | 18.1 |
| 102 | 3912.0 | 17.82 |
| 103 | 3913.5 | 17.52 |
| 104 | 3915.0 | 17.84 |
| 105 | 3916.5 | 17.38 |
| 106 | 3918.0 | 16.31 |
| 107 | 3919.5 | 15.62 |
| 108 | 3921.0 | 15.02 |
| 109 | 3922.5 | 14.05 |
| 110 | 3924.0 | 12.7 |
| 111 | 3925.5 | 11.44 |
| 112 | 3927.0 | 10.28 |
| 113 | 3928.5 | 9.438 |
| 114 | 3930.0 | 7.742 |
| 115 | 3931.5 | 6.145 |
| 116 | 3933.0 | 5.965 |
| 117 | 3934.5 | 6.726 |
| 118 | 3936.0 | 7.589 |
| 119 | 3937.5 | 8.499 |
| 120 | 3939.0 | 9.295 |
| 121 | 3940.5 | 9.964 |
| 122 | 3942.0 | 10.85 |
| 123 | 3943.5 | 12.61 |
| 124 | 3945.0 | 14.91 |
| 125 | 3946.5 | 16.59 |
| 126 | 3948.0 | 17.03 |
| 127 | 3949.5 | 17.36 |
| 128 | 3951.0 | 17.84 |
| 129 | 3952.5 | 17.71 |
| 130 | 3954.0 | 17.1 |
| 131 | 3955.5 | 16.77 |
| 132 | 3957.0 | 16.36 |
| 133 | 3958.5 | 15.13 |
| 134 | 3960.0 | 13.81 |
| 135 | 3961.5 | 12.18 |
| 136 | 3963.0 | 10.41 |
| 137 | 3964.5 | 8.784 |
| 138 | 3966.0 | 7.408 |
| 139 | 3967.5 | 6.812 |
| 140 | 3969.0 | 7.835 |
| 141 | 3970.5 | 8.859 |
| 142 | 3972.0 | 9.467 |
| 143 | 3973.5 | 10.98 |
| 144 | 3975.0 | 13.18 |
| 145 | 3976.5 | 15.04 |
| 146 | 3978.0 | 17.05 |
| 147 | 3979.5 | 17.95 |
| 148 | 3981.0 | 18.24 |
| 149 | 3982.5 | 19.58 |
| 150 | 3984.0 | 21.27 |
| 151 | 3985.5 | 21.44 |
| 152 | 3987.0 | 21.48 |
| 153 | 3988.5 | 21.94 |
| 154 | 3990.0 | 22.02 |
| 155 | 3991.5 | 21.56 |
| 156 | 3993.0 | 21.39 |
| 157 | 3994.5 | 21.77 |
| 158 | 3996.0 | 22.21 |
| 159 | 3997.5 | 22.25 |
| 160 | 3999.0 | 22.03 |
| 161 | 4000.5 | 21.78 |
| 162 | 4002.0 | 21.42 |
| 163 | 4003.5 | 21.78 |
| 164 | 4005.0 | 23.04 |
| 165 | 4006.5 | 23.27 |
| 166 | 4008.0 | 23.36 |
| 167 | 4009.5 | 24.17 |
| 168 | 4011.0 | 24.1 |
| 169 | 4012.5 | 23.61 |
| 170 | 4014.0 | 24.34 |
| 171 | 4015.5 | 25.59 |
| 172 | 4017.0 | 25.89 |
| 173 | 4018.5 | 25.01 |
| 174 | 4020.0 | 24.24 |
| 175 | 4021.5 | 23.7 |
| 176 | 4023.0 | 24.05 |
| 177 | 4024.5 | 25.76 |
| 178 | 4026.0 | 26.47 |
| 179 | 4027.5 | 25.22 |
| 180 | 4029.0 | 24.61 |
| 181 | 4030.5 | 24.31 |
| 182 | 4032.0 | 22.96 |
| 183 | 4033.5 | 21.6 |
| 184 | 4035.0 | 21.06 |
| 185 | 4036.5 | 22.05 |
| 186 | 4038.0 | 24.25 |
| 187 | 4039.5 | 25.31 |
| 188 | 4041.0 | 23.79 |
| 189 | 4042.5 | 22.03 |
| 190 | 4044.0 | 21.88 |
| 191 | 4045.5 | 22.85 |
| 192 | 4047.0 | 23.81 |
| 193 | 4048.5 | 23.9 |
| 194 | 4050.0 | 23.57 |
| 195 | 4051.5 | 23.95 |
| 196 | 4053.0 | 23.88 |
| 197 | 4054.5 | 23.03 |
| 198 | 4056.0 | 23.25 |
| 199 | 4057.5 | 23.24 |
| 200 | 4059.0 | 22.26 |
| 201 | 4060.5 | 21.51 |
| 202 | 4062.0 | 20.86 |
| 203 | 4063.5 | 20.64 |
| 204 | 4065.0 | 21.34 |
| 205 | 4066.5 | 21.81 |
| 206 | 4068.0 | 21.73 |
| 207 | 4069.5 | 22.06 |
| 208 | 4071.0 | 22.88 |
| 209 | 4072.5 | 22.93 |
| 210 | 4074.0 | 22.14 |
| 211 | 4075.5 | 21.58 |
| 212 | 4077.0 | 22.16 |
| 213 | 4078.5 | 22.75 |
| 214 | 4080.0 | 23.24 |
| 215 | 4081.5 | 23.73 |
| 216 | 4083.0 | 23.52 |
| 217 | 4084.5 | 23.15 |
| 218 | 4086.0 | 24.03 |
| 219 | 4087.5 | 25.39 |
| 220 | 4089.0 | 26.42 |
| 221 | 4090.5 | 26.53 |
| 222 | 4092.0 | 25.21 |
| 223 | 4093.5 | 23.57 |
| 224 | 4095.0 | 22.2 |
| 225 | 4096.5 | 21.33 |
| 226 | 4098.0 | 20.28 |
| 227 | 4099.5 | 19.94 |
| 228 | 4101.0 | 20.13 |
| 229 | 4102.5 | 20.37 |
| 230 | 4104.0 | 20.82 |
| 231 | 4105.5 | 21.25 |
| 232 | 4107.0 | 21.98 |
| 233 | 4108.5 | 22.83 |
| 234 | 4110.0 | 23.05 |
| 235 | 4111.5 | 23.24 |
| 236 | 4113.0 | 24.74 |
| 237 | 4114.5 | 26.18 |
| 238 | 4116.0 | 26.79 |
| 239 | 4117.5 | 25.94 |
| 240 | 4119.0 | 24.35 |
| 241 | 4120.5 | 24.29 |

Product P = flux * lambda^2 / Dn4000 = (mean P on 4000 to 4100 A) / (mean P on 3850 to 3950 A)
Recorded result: 1.9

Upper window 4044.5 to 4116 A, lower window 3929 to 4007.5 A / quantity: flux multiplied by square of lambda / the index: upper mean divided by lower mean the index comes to 1.56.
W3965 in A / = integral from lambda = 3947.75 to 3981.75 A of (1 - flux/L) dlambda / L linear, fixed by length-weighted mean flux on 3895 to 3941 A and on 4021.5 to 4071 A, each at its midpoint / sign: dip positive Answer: 6.6 A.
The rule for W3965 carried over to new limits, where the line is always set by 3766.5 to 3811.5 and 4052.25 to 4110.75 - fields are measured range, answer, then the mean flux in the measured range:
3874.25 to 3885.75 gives 3.2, 11.8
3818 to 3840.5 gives 8.3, 9.4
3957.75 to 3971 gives 6.1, 10.2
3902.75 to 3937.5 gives 8.2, 13.4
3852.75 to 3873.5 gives 5.5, 11.7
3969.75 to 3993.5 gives 2.4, 17.6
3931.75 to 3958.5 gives 7.8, 13.1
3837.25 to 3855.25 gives 5.2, 10.9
